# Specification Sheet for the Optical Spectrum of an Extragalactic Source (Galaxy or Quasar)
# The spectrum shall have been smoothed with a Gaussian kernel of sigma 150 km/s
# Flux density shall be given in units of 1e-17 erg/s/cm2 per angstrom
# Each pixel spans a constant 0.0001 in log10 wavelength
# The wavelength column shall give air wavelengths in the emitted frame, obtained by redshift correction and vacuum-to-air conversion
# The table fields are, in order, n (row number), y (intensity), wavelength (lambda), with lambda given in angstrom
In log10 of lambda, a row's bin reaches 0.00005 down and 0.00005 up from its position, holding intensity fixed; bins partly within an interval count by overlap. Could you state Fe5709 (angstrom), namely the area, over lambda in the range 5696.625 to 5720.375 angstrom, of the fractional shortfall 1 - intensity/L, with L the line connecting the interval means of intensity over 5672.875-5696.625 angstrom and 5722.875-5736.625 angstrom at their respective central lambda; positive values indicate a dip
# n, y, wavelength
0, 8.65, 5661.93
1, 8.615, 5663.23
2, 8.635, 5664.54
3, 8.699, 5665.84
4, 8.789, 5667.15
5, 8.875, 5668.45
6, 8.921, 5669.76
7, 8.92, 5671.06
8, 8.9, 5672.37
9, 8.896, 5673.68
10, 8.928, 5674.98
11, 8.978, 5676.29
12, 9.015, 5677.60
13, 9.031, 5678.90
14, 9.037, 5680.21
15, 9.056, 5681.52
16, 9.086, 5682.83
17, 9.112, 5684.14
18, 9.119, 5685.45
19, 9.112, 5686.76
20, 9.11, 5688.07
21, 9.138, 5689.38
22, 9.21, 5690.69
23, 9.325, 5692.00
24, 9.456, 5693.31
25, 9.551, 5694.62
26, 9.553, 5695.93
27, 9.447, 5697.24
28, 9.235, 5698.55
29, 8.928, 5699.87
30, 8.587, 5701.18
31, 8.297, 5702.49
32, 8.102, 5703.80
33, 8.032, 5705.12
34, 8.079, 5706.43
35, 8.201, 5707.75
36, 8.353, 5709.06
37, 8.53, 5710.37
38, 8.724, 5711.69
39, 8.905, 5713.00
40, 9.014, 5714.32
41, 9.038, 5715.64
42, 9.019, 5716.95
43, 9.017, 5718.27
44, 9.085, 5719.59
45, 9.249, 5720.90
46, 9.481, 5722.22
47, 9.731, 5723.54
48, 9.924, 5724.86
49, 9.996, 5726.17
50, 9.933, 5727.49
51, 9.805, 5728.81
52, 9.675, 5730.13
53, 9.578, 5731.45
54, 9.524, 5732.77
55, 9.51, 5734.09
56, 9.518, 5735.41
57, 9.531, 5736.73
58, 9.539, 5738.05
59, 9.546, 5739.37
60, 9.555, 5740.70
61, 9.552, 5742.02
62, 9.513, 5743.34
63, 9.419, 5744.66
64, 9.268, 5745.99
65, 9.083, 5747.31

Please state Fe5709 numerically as 1.9 angstrom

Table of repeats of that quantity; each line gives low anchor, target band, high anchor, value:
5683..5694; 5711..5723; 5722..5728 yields 0.8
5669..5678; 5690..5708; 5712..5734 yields 0.6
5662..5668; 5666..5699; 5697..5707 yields -1.8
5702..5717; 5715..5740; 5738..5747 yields -1.3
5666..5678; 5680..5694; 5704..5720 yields -0.6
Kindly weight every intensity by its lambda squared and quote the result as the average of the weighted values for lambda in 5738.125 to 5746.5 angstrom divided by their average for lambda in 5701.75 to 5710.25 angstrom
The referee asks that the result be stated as 1.17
